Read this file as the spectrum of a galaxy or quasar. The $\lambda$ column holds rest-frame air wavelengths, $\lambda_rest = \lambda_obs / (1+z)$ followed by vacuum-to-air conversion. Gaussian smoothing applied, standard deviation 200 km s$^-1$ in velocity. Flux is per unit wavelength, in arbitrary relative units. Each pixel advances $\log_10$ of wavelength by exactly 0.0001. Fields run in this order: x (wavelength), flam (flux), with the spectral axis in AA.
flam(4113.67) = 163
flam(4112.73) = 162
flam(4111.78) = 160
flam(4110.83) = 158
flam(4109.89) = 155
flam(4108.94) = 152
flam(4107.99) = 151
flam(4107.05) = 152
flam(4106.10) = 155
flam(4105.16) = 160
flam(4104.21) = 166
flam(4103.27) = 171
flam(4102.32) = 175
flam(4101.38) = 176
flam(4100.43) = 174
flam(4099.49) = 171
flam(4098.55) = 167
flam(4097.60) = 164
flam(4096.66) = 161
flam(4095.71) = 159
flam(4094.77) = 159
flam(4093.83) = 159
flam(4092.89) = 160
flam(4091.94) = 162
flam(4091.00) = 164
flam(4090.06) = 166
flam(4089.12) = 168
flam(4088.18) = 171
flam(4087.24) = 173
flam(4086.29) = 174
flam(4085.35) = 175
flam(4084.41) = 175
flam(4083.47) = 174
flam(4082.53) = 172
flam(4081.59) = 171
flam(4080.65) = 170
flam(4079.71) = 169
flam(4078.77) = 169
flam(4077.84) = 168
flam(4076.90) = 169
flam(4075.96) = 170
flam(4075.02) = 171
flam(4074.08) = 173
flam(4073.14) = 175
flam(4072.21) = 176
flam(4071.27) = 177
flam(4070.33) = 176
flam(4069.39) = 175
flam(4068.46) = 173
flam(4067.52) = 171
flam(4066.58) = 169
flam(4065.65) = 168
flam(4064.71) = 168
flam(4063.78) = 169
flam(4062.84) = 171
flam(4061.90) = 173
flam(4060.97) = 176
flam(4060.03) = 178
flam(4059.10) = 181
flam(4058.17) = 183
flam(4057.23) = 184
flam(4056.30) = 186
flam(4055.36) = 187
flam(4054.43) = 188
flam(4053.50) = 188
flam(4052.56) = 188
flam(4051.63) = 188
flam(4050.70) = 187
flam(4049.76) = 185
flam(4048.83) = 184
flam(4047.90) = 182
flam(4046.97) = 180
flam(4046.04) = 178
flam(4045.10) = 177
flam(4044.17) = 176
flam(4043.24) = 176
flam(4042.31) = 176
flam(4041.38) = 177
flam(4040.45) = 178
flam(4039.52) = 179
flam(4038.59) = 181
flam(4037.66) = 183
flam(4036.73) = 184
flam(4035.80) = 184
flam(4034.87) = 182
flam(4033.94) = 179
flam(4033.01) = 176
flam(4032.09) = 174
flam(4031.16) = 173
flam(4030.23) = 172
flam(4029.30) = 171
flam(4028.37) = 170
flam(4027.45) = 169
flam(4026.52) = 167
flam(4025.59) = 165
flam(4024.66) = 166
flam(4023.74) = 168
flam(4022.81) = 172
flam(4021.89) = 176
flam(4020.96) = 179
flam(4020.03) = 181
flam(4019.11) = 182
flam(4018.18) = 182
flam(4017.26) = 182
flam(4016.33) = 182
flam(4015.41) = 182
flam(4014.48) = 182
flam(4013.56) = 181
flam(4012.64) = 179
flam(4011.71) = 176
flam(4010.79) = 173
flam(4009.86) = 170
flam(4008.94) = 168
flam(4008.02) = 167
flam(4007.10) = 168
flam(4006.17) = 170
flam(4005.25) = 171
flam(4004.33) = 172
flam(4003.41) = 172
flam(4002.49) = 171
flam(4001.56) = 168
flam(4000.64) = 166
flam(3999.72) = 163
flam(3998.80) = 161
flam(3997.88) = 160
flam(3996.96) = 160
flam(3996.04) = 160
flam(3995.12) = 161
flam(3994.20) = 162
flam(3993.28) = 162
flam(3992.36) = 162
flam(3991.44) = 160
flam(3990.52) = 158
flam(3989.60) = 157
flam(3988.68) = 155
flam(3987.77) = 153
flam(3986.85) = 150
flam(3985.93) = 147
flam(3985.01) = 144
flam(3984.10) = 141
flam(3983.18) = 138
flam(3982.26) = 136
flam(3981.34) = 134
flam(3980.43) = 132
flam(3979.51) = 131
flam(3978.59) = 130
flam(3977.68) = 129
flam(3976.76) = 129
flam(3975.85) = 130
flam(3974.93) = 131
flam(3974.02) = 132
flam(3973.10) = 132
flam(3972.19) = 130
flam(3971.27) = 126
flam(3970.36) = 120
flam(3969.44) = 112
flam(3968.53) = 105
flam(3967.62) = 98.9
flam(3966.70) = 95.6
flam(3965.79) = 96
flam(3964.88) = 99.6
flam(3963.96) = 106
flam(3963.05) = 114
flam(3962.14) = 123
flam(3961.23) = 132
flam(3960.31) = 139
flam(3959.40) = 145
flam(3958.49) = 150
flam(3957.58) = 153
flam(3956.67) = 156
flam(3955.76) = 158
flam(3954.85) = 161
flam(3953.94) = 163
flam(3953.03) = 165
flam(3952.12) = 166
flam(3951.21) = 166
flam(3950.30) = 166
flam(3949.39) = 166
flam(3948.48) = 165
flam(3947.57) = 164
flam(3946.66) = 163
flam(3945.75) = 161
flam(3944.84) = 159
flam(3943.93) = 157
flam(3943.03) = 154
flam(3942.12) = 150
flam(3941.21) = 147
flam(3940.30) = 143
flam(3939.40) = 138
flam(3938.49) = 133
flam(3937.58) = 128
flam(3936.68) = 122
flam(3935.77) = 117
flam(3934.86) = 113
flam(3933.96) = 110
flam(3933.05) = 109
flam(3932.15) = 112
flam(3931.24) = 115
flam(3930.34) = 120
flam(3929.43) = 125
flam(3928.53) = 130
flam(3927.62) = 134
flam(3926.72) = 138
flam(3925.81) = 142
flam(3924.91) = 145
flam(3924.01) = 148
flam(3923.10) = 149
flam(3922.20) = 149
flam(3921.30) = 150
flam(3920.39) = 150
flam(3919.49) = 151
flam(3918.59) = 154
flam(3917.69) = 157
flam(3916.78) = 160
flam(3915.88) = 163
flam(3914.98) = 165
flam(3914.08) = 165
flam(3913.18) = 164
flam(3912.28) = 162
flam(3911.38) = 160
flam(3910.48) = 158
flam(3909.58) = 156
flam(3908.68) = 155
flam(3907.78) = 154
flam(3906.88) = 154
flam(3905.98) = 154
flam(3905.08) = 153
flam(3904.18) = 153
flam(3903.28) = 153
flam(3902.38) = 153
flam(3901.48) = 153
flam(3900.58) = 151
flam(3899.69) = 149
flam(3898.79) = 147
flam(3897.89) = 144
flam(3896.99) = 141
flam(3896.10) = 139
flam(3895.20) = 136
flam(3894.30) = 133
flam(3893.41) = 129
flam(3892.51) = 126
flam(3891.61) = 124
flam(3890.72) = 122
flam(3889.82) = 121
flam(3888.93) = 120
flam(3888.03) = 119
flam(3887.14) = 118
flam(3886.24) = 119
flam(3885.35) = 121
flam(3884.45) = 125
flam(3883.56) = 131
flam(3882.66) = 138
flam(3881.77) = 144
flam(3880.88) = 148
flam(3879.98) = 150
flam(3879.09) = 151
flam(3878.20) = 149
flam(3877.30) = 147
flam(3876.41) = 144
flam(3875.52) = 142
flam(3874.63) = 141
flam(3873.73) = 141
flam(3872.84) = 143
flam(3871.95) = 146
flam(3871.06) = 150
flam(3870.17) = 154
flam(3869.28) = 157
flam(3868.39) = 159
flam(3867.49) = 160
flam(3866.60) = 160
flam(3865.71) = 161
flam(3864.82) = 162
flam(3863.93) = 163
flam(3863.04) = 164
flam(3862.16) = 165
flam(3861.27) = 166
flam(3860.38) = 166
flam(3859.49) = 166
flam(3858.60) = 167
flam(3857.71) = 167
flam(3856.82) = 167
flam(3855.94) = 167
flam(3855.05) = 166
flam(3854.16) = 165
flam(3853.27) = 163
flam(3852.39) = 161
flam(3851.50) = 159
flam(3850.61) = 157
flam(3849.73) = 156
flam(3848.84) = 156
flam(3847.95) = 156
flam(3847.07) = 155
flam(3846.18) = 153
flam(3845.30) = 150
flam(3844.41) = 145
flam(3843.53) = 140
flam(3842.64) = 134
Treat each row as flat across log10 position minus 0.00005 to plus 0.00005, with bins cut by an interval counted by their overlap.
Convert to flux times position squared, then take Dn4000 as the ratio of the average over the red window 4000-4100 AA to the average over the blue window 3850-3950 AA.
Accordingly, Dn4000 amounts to 1.3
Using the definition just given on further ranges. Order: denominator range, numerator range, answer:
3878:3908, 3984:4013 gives 1.24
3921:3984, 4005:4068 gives 1.36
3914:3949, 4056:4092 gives 1.30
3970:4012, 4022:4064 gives 1.20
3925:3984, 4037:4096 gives 1.37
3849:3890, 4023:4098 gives 1.28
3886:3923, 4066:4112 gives 1.26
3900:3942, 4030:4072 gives 1.33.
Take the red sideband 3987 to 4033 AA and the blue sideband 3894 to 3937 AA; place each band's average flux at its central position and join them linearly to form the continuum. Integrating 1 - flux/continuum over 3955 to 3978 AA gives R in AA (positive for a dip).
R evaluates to 4.6 AA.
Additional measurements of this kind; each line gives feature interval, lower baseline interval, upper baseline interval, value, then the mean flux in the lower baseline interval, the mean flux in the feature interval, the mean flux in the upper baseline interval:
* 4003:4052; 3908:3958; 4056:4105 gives -4.2 AA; 148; 176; 171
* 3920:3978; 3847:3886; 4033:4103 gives 9.2 AA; 154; 136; 175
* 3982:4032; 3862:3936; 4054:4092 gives -1.4 AA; 143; 167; 173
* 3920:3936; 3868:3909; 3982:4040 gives 2.0 AA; 141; 131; 168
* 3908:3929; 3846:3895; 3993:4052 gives 0.5 AA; 148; 152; 174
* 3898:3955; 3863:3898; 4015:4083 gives 0.9 AA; 141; 148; 177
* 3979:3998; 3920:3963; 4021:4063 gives 1.1 AA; 143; 150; 178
